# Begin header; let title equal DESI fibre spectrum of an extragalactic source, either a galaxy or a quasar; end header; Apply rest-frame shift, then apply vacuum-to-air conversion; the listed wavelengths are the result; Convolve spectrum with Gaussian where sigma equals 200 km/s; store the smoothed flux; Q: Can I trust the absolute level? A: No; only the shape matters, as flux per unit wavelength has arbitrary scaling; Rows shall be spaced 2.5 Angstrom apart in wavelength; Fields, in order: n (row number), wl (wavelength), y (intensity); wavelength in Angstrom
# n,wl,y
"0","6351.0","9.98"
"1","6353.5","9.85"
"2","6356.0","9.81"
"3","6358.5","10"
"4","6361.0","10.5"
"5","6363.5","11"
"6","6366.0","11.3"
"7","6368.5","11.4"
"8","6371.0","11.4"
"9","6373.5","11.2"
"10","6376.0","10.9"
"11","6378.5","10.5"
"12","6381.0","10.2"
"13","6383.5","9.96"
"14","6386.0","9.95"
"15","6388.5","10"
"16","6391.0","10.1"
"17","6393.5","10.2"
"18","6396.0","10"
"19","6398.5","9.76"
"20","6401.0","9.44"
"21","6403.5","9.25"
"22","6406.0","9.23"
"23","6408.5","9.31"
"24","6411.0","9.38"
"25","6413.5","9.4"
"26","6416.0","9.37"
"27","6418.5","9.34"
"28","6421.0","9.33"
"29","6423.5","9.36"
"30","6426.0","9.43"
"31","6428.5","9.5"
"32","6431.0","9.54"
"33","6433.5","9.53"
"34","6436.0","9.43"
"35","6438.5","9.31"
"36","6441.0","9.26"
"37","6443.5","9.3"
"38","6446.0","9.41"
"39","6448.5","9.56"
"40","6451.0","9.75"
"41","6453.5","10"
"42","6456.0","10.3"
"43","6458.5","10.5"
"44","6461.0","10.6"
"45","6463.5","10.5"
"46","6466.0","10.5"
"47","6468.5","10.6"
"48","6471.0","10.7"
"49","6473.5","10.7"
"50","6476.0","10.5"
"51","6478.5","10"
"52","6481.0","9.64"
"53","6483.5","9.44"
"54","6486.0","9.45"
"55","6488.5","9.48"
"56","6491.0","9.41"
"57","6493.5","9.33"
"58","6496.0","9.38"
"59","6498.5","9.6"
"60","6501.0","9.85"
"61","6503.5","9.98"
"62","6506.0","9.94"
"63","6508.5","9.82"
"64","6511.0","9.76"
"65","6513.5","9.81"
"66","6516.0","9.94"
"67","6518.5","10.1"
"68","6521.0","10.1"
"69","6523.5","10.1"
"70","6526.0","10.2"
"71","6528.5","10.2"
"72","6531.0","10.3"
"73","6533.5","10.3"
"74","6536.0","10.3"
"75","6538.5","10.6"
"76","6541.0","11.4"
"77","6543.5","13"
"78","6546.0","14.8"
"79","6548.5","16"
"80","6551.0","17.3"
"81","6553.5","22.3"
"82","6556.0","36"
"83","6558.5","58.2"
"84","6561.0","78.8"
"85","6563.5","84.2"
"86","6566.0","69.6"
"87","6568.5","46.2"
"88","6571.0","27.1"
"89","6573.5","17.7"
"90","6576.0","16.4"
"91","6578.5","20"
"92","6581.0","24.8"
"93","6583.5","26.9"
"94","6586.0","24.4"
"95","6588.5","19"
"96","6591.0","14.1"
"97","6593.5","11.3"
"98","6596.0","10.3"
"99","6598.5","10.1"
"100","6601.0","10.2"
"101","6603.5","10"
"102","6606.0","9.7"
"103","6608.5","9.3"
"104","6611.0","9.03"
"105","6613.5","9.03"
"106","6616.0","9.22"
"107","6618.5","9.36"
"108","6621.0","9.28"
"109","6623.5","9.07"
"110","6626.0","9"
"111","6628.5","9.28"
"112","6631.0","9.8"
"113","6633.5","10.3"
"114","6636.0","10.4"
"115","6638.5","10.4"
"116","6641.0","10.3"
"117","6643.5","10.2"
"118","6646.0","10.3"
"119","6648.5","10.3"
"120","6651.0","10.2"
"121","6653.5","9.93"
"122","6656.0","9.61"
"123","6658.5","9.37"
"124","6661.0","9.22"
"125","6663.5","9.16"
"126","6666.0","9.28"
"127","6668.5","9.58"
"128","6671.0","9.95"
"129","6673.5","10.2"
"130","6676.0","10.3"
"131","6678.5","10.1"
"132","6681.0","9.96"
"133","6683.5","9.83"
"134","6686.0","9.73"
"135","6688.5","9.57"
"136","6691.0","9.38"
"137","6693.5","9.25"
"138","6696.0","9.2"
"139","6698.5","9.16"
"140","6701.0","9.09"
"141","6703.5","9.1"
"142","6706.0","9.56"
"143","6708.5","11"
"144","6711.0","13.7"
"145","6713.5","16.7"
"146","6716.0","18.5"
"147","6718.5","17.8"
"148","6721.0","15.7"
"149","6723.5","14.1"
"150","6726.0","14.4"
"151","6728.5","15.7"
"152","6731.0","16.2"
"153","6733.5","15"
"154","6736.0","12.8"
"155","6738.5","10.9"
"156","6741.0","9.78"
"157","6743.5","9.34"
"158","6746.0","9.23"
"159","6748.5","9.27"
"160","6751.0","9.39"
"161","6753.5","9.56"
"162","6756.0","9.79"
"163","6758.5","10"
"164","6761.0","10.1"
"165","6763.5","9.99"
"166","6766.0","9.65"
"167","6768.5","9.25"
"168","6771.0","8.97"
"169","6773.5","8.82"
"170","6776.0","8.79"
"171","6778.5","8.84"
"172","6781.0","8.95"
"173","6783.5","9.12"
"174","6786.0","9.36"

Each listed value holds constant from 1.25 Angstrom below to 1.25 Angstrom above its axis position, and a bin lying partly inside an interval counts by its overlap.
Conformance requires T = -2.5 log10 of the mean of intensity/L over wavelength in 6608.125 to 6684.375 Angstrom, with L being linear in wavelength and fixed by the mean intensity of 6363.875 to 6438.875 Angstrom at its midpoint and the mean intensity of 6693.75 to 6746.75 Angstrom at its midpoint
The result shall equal 0.23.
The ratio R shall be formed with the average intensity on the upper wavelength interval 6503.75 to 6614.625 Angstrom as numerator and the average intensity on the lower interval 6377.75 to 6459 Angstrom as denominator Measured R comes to 2.1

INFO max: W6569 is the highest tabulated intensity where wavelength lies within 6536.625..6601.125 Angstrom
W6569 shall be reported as 84.2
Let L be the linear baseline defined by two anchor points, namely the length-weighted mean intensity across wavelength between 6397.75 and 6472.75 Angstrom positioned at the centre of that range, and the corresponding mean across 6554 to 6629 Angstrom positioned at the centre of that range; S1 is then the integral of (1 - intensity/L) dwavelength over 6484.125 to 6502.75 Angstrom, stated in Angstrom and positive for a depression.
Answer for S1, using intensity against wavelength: 6.7 Angstrom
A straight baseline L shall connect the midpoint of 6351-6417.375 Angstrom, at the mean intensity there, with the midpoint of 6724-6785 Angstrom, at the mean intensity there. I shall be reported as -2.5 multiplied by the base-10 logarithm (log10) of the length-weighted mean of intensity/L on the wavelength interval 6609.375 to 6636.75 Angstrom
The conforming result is 0.11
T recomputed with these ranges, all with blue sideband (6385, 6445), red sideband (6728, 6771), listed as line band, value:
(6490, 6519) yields 0.01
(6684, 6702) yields 0.13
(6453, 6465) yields -0.08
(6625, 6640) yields 0.05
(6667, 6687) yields 0.06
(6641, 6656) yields 0.03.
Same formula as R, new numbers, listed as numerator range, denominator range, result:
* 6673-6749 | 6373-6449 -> 1.22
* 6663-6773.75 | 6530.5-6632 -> 0.53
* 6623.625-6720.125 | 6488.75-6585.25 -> 0.50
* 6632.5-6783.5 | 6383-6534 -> 1.10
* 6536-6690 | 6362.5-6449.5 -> 1.74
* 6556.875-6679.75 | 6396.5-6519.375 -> 1.83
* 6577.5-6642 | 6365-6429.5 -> 1.25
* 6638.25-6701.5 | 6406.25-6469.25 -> 1.01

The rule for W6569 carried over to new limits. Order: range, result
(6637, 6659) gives 10.4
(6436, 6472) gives 10.7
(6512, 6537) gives 10.3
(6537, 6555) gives 22.3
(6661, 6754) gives 18.5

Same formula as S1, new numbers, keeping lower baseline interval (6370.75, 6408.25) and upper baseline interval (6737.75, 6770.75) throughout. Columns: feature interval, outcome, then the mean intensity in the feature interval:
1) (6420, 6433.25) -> 0.79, 9.44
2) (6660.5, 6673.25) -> 0.34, 9.51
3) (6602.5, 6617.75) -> 0.72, 9.37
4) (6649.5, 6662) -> 0.12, 9.69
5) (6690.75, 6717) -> -4.35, 11.3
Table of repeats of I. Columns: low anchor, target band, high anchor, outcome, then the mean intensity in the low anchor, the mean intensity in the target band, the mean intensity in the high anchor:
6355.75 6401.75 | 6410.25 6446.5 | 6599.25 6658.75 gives 0.099 mag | 10.4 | 9.39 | 9.74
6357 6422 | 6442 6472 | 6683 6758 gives 0.032 mag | 10.1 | 10.1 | 11.8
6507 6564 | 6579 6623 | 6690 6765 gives 0.294 mag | 20.1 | 13.3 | 11.8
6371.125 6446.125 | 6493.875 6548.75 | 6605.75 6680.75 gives -0.093 mag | 9.73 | 10.6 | 9.71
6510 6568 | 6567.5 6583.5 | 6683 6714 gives -0.201 mag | 24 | 25.2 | 10.3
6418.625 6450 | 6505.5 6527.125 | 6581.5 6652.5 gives 0.044 mag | 9.41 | 9.97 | 11.6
